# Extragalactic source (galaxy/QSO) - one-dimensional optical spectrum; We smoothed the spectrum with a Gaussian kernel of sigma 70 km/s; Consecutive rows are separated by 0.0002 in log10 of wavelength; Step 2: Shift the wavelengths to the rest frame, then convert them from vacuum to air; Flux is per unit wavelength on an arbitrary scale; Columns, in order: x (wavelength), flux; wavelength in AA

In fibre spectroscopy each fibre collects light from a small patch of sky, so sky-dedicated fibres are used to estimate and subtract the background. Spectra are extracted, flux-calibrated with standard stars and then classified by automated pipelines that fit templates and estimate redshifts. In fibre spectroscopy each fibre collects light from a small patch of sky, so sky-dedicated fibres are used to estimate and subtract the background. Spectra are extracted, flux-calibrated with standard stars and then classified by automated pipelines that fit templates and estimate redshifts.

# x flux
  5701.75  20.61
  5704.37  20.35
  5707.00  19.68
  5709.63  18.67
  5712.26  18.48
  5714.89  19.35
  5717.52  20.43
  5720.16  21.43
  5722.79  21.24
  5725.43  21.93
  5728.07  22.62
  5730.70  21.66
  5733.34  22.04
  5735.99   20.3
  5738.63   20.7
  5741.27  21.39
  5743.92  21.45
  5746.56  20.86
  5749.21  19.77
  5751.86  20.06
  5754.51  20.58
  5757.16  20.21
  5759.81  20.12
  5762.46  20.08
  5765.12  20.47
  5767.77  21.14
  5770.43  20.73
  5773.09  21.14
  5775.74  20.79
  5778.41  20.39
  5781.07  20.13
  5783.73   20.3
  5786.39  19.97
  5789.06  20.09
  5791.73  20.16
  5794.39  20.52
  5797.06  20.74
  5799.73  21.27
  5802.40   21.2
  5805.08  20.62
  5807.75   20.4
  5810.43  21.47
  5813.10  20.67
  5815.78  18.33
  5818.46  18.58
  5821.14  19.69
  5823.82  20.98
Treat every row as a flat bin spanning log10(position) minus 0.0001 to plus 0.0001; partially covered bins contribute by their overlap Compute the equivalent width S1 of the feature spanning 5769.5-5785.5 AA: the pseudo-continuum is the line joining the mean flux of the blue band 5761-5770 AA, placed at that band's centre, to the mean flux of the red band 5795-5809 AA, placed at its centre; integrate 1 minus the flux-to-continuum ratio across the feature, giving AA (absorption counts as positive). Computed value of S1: 0.1 AA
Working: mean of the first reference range 20.6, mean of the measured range 20.6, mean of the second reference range 20.8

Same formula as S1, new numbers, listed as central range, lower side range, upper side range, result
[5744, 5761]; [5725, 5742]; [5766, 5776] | 0.7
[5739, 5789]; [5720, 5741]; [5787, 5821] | 1.0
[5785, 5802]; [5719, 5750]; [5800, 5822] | -0.1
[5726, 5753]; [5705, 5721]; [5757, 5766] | -1.6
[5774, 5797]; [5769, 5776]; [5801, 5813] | 0.6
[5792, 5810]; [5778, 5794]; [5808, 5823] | -0.7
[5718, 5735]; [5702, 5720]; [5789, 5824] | -1.7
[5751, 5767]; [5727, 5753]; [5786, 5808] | 0.5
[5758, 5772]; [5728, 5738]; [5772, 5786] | 0.2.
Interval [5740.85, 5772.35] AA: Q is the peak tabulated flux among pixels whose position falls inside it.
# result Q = 21.45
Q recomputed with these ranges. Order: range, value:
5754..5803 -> 21.27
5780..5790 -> 20.3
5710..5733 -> 22.62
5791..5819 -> 21.47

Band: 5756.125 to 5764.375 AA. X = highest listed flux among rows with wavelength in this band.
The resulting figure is 20.21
